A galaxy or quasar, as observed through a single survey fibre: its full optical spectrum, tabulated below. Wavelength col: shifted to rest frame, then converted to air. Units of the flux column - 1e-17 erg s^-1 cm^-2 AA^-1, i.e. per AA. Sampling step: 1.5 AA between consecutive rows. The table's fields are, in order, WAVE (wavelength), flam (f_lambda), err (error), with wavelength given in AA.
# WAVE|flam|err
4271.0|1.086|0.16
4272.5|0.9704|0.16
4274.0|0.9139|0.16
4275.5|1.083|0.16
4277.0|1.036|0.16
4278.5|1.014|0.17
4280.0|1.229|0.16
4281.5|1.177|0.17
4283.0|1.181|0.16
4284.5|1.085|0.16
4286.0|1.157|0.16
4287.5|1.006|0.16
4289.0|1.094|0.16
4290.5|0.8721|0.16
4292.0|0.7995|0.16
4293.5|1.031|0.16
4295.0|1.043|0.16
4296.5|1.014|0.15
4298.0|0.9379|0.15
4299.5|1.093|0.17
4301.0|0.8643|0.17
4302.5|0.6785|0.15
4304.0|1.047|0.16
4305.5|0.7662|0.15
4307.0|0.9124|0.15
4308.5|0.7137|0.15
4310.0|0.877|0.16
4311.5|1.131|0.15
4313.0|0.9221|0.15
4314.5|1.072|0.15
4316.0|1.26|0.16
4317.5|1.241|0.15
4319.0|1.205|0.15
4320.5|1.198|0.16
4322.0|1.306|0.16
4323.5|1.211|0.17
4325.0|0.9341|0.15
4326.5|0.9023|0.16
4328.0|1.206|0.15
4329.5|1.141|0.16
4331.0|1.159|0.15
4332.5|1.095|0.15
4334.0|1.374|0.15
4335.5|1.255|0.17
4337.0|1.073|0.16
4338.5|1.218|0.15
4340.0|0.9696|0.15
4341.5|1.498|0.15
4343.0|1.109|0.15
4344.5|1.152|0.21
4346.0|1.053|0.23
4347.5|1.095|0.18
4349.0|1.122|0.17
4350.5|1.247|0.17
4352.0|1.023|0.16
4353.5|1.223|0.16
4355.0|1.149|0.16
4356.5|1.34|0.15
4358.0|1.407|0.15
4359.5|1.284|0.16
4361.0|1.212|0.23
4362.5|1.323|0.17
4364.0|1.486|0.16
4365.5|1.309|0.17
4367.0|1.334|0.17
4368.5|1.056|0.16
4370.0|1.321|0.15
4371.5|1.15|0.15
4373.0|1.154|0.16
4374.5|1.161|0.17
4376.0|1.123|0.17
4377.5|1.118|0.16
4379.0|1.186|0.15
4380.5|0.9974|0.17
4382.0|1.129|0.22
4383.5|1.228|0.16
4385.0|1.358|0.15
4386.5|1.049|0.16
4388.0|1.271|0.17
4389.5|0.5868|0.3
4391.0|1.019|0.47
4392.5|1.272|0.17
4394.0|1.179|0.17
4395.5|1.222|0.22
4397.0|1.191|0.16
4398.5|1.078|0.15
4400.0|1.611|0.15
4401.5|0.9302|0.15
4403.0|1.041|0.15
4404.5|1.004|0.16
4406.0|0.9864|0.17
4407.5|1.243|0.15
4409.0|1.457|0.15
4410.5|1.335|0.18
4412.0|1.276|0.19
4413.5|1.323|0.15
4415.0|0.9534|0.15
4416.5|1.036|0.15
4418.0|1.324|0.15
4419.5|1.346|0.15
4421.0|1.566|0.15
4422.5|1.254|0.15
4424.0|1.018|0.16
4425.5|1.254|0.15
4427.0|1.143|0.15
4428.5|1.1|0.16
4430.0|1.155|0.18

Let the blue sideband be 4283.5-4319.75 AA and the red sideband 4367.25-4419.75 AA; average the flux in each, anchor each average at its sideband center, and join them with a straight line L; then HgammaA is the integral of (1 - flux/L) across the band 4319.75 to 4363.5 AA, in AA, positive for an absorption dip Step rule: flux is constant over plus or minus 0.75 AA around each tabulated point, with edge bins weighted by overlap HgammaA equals -4.7 AA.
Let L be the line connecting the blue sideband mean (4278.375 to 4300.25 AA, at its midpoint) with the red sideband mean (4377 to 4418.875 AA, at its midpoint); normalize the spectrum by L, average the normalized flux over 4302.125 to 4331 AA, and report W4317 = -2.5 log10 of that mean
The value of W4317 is 0.033 mag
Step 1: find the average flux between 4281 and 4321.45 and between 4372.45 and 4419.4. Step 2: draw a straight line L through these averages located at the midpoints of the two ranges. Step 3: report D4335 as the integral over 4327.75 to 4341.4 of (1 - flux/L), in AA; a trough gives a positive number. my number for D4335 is -1.5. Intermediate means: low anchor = 1.01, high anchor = 1.16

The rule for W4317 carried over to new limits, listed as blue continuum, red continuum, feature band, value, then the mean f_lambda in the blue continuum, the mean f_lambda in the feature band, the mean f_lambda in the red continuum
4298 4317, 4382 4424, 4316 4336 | -0.180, 0.948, 1.17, 1.19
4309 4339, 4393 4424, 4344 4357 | 0.007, 1.13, 1.15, 1.21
